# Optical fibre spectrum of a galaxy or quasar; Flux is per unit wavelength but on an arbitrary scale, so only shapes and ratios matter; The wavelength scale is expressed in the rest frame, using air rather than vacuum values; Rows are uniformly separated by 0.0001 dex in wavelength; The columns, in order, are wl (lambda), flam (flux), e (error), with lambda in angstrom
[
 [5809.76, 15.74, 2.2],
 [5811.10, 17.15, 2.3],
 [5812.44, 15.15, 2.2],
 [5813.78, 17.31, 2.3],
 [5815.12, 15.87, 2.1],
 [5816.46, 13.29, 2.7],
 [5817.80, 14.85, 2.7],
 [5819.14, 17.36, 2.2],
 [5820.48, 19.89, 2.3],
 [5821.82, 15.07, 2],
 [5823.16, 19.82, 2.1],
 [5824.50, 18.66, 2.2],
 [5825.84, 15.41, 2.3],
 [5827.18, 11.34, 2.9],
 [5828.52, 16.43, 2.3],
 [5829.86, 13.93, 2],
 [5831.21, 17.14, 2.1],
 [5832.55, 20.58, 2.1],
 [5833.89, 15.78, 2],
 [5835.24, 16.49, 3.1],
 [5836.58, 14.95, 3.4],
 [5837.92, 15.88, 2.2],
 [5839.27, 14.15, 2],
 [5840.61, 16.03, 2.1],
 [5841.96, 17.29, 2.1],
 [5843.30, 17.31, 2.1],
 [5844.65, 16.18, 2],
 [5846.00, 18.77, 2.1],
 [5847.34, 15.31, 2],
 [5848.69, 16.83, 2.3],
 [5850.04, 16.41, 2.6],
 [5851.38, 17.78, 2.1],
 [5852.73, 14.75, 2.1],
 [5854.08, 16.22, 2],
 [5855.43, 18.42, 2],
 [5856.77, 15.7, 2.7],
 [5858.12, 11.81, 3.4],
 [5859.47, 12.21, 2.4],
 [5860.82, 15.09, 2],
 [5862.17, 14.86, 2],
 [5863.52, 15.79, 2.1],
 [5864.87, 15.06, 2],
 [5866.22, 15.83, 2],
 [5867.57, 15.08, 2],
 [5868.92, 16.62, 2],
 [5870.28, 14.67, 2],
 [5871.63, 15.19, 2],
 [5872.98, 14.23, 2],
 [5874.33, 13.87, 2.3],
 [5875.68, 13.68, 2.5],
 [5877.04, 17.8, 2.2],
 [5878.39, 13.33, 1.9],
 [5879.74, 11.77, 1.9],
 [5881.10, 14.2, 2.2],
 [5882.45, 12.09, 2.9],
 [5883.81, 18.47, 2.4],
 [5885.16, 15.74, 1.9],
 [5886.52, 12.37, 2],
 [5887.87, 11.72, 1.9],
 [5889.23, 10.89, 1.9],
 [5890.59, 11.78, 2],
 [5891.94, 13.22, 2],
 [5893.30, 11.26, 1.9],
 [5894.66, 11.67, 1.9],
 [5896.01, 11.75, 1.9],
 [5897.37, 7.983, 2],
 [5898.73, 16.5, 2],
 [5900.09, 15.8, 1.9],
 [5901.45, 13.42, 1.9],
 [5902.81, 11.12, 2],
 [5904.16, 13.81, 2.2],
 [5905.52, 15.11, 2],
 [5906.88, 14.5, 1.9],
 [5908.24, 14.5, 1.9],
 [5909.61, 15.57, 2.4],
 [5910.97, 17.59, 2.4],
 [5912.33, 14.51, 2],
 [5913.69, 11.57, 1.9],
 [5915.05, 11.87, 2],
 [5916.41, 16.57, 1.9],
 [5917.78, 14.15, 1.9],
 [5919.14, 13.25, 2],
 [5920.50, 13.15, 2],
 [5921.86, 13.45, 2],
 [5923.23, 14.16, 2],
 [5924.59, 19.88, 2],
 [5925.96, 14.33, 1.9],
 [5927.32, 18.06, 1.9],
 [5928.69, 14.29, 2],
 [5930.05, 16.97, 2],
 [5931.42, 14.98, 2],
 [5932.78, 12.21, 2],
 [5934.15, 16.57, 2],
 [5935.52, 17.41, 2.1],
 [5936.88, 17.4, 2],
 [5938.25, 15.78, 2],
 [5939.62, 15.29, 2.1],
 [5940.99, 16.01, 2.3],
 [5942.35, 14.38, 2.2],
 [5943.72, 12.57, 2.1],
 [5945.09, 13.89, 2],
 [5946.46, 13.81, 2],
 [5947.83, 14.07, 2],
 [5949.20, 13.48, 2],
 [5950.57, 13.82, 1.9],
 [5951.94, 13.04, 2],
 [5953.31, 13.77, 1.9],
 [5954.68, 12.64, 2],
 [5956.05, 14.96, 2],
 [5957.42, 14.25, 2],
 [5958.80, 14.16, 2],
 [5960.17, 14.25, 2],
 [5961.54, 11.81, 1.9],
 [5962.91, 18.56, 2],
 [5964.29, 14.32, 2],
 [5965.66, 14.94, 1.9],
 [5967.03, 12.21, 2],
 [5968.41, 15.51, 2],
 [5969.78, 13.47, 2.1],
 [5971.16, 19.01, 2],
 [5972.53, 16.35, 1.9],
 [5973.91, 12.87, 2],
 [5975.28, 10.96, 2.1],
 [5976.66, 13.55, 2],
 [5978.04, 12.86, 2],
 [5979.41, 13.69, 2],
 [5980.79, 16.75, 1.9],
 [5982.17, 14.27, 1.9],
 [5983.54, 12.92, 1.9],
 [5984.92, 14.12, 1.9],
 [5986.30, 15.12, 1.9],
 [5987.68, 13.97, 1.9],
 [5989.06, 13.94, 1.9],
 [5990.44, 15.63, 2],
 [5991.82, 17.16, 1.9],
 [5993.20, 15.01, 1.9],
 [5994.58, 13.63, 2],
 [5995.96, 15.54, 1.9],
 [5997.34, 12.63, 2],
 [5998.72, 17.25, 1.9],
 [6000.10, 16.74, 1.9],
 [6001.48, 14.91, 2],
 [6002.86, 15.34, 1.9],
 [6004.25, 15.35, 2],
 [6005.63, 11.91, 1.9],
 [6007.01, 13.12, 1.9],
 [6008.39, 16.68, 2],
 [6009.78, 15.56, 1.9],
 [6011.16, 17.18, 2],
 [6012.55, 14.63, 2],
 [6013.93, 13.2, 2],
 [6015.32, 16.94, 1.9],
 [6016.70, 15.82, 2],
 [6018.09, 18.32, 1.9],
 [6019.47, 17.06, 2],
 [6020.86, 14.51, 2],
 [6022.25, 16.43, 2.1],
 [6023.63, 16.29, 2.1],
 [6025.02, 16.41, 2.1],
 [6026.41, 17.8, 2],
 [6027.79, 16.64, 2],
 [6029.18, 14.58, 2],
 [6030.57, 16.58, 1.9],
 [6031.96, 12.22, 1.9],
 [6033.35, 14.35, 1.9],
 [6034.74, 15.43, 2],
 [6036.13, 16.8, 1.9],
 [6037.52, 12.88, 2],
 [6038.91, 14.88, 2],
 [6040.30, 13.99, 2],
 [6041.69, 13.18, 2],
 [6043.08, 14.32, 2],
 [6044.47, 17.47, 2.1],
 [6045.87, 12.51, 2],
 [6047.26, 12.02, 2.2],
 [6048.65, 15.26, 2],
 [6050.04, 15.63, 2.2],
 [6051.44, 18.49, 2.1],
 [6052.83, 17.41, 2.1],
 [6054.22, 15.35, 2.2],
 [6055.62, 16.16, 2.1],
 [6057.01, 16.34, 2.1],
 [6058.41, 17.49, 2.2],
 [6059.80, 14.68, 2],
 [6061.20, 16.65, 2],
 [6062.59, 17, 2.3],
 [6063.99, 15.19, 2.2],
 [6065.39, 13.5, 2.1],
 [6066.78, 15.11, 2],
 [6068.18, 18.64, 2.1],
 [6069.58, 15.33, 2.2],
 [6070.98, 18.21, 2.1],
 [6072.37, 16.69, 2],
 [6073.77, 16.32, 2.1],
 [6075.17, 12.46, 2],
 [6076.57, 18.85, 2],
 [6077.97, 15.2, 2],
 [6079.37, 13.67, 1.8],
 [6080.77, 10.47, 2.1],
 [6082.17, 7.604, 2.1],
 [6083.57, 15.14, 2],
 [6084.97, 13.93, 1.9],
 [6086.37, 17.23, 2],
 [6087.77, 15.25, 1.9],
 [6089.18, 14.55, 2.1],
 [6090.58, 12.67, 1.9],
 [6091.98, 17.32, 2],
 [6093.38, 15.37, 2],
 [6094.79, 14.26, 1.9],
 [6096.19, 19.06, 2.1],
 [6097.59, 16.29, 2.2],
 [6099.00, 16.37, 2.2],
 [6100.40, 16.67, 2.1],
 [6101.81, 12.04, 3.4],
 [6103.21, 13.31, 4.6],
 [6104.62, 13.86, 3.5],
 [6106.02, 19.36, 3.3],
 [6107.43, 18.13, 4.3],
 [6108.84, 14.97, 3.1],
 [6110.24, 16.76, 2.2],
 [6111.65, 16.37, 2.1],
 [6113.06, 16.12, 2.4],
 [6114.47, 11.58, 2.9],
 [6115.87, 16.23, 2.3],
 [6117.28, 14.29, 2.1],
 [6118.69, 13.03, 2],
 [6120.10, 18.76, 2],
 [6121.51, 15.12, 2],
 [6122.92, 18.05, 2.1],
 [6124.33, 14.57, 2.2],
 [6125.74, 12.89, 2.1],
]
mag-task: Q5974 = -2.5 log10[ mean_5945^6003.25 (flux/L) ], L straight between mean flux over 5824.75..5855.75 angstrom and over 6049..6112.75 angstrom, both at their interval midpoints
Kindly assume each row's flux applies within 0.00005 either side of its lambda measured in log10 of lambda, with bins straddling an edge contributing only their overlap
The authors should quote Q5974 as 0.10 mag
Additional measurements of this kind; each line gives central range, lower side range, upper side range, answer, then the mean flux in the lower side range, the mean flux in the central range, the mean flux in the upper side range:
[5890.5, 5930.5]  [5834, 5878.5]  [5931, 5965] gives 0.065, 15.6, 14.1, 14.5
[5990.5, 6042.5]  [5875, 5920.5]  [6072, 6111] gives -0.057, 13.6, 15.3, 15.1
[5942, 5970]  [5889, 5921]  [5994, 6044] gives 0.020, 13.4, 14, 15.3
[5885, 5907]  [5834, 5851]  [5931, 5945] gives 0.225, 16.3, 12.8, 15.2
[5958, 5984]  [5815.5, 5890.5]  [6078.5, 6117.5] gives 0.063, 15.4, 14.4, 15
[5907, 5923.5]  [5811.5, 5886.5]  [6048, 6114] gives 0.105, 15.7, 14.2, 15.6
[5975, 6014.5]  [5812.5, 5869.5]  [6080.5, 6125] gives 0.064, 16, 14.7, 15.2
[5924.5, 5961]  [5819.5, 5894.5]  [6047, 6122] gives 0.039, 15.3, 14.8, 15.5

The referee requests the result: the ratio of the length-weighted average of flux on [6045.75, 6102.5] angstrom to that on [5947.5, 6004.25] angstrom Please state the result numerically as 1.1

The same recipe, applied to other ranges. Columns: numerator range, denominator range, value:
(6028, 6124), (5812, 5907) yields 1.02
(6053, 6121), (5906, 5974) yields 1.05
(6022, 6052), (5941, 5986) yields 1.07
